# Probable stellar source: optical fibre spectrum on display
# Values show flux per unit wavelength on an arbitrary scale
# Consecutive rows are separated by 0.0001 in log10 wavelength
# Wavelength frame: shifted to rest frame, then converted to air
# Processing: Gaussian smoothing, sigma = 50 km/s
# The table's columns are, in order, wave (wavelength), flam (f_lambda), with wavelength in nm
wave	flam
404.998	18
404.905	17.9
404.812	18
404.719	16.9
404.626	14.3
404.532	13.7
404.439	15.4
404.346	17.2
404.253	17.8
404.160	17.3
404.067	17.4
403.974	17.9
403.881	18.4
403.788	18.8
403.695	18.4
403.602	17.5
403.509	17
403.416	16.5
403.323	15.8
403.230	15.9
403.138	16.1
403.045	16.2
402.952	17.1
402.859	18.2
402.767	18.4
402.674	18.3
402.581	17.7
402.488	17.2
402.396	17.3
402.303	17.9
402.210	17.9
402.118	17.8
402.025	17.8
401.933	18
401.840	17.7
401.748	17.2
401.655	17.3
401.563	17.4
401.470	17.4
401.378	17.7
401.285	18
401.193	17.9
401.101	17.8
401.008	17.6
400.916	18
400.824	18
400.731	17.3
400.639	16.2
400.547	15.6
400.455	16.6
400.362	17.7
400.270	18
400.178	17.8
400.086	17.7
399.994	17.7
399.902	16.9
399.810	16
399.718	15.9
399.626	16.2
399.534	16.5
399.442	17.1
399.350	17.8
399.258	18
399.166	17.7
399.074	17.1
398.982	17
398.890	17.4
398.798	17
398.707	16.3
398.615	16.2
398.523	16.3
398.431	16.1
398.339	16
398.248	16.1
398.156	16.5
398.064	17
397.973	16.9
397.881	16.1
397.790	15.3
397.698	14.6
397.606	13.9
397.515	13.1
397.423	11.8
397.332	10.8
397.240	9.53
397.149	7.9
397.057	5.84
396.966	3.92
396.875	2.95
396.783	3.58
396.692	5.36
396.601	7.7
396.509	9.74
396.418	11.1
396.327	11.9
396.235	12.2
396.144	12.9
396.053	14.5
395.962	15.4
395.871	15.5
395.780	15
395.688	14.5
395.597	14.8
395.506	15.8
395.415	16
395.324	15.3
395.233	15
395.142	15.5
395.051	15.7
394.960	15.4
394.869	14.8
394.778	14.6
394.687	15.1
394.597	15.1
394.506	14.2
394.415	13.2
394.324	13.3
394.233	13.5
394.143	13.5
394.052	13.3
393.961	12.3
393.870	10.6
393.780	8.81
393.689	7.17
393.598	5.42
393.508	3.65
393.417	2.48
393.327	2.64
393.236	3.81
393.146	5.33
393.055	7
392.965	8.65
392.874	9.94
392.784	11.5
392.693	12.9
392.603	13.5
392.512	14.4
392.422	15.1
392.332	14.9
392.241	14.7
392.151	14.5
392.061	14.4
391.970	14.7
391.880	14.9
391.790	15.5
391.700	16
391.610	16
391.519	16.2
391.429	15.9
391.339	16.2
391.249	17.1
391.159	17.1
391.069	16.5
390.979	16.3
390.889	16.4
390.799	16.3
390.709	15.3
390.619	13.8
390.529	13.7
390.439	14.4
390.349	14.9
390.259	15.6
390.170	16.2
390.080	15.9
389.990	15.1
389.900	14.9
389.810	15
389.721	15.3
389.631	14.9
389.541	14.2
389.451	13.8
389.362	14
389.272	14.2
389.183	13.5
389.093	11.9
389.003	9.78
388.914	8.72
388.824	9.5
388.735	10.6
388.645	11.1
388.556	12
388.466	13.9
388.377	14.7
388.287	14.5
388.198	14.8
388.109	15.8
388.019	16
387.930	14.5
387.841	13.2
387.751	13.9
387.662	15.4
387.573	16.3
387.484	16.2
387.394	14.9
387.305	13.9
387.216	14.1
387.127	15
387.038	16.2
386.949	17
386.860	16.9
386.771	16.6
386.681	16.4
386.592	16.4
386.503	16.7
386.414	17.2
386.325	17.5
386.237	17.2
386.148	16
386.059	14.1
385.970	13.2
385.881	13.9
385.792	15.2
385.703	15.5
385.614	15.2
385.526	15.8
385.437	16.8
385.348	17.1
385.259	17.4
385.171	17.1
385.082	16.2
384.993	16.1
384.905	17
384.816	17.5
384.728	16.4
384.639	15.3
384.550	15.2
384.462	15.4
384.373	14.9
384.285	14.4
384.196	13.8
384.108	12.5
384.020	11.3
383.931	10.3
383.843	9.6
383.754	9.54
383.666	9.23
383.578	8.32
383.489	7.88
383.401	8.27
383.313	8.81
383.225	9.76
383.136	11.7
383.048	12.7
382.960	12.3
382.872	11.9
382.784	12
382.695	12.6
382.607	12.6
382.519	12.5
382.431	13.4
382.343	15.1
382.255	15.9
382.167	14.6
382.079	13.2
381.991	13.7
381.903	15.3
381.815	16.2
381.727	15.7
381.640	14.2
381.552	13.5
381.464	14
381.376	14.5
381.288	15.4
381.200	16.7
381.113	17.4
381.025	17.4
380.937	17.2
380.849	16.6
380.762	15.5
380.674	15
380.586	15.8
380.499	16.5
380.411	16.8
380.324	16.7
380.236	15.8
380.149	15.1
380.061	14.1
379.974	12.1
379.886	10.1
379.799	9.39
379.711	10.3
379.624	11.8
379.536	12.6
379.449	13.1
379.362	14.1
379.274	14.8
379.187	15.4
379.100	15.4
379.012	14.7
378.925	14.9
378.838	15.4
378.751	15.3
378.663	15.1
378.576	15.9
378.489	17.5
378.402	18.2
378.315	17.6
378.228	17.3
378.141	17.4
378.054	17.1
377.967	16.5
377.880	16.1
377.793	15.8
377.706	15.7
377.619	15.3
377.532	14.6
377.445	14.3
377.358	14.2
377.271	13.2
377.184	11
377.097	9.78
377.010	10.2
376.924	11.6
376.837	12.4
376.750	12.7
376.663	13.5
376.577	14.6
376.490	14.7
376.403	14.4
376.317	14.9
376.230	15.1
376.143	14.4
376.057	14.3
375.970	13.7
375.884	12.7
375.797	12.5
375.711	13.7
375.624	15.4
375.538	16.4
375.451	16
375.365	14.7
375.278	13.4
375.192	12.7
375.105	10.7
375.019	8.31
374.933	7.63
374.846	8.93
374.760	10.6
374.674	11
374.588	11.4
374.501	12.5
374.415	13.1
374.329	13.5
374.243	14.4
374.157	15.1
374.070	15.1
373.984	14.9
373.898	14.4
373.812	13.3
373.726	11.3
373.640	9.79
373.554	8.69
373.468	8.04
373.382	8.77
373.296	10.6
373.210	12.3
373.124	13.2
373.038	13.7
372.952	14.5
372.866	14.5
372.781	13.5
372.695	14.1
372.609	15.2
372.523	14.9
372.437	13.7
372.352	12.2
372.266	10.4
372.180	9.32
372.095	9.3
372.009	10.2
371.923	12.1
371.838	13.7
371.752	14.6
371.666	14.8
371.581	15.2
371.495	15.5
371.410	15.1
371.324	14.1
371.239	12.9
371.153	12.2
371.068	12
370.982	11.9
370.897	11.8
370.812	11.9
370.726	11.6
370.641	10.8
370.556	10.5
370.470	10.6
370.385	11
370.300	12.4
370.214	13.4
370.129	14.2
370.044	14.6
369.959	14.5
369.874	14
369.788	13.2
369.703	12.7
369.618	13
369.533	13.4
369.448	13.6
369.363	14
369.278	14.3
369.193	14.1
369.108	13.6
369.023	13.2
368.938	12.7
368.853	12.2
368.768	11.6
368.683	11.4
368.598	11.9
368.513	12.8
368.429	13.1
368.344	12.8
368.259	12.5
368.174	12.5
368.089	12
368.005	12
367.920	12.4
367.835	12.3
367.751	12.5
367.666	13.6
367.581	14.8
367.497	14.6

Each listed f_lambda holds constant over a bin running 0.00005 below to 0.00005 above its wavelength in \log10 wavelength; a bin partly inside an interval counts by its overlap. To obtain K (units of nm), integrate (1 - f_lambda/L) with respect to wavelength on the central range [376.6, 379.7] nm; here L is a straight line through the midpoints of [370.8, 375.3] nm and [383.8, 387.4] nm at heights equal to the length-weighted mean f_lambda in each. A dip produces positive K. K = -0.21 nm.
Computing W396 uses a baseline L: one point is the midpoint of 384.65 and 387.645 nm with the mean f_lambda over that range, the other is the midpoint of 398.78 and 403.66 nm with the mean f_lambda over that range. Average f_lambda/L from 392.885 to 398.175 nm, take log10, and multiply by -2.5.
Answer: 0.41 mag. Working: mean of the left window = 16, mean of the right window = 17.3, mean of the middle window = 11.5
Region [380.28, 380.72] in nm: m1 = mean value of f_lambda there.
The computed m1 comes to 16.2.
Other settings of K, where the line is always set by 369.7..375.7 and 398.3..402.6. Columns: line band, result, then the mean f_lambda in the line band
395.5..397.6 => 0.75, 10.6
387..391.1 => 0.28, 14.3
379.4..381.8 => -0.11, 14.6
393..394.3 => 0.66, 7.93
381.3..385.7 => 0.25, 13.6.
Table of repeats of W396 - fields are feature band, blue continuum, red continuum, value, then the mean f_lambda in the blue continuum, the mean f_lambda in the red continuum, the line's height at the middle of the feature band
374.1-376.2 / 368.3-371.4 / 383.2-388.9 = 0.035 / 12.7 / 14.3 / 13.2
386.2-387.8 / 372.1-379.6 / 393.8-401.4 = -0.139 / 13.5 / 14.6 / 14.1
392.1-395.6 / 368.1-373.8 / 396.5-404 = 0.261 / 12.6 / 15.8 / 15.1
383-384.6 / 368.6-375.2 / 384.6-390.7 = 0.255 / 12.5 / 14.9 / 14.3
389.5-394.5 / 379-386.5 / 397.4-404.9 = 0.191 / 14.1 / 16.9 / 15.5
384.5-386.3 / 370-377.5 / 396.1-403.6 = -0.146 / 12.7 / 15.4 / 13.9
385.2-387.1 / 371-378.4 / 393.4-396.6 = -0.233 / 13.3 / 12.8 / 13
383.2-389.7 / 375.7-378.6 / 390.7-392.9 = 0.058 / 14.5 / 15.1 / 14.9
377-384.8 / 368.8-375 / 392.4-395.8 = -0.142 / 12.6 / 11.8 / 12.3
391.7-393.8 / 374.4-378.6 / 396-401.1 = 0.343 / 13.8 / 14.4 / 14.3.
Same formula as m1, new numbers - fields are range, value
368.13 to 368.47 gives 12.7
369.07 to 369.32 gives 14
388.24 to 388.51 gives 14.4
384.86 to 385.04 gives 16.5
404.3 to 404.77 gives 15.5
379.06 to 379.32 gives 15.2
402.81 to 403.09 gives 17.2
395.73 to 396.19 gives 14.7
